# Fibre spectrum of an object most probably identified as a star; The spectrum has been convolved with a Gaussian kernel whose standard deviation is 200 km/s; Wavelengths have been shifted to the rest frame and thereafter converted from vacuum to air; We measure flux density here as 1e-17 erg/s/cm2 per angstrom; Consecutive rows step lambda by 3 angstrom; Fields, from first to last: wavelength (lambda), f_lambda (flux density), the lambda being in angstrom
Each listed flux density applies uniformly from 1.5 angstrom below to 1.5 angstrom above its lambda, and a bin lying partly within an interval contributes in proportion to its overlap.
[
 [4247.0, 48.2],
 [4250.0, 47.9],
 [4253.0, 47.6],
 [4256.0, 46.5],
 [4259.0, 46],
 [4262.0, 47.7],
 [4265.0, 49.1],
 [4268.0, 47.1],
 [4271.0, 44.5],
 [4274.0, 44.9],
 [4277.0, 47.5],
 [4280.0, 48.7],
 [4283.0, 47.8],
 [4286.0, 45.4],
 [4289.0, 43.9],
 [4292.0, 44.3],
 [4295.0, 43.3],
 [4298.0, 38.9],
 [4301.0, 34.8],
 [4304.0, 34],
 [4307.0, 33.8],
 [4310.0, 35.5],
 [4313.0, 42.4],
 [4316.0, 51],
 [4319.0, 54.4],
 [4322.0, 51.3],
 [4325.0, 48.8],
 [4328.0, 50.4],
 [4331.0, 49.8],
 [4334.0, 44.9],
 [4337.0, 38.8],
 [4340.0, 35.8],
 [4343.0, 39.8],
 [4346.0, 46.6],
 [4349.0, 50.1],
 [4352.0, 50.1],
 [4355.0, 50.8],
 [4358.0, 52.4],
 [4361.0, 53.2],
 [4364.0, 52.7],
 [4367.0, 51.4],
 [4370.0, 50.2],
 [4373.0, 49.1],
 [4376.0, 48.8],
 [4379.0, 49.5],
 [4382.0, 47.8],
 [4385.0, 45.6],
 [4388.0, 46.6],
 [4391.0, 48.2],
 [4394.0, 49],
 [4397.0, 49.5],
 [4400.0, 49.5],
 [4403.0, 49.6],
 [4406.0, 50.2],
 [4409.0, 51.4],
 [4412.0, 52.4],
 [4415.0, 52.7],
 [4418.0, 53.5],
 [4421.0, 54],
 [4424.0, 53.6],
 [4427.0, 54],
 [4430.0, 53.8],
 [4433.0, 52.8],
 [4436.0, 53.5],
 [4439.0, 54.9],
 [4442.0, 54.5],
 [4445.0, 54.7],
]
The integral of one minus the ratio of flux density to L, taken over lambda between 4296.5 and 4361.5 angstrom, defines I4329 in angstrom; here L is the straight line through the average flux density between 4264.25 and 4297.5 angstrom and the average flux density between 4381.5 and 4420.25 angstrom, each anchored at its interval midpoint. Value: 3.7 angstrom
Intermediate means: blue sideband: 45.8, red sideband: 49.8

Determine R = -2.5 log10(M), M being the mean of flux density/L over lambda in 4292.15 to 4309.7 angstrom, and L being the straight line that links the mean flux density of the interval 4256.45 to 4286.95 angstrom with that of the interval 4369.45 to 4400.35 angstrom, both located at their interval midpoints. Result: 0.25 mag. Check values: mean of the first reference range 46.9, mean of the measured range 37.4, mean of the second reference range 48.4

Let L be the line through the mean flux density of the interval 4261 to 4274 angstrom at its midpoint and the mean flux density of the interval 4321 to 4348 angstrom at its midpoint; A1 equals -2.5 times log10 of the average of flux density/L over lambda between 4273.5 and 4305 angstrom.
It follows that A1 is 0.08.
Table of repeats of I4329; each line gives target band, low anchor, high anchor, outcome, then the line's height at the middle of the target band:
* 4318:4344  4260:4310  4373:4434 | 0.05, 46.1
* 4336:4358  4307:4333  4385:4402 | 1.07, 47.5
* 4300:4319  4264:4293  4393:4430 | 3.06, 47.6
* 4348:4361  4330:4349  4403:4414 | -1.84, 44.8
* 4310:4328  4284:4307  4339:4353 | -2.60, 42.3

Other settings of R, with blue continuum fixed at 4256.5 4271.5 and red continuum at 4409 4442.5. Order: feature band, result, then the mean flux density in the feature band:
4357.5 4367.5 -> -0.03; 52.5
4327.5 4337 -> 0.07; 46.6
